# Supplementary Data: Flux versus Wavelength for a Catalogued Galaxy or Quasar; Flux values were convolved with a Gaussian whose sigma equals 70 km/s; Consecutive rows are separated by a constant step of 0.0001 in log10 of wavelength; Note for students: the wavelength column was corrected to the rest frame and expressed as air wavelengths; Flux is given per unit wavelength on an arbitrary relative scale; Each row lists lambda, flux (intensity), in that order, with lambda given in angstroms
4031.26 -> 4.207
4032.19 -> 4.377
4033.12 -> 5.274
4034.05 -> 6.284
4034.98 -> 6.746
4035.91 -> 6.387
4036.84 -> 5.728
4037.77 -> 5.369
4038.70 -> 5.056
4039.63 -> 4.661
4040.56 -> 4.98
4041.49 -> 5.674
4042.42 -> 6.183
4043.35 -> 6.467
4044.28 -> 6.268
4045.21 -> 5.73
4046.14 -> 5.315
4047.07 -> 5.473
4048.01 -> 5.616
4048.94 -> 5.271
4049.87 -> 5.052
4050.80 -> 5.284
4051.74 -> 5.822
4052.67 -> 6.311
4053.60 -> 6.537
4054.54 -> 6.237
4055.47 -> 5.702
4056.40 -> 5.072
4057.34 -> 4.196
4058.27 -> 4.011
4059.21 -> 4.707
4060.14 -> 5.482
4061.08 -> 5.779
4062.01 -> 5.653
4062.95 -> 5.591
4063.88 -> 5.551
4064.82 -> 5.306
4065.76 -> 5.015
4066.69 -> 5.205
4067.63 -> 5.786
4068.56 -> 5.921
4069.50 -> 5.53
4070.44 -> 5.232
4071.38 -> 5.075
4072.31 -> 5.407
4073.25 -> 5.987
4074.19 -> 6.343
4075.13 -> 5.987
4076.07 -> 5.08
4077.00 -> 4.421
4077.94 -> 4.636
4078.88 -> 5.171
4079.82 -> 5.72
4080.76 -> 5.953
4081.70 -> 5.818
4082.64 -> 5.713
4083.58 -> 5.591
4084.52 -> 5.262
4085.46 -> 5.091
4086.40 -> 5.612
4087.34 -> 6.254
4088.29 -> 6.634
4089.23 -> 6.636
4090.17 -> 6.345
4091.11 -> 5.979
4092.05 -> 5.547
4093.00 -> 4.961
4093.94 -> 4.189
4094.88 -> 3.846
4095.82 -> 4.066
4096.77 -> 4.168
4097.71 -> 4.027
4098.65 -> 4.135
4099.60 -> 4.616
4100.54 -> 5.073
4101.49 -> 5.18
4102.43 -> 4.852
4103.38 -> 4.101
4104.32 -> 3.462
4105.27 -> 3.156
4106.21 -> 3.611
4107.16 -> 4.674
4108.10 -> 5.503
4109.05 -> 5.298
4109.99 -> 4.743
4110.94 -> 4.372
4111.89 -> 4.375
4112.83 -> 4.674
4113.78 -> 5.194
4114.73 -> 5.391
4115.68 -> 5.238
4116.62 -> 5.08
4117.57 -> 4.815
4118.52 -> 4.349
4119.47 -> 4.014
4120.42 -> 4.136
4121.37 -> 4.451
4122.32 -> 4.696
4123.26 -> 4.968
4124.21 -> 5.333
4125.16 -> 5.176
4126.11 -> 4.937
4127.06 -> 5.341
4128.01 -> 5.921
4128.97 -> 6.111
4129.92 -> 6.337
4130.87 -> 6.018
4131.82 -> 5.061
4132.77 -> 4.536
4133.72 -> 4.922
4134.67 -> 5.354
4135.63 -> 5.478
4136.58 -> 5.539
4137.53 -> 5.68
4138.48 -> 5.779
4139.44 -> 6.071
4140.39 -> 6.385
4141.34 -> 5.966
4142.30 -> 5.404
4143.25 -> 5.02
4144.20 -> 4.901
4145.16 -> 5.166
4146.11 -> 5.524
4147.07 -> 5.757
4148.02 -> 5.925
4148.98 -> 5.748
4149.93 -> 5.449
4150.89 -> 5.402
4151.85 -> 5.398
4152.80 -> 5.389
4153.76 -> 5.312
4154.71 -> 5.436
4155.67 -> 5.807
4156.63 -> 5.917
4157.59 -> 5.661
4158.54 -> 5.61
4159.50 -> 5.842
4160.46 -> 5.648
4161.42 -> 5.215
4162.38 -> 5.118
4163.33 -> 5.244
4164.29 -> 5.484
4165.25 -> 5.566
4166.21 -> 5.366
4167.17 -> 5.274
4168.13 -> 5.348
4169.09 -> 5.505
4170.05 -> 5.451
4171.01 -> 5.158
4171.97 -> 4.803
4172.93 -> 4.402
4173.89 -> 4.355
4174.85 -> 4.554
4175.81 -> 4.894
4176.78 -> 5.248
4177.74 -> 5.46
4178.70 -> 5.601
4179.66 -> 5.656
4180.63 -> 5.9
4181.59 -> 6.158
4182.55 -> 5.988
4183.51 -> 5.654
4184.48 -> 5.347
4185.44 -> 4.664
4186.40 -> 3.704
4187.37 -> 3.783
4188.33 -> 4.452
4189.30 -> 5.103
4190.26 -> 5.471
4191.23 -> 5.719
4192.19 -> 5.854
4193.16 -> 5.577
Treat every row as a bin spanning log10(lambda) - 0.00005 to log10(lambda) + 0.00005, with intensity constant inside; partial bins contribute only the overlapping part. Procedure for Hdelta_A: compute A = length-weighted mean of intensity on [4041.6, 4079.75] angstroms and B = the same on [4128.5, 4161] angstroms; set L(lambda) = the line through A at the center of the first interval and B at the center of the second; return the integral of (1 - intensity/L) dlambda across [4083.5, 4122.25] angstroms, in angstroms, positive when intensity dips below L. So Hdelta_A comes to 4.87 angstroms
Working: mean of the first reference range 5.49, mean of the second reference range 5.57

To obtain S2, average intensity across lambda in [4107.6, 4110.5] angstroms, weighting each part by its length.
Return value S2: 5.17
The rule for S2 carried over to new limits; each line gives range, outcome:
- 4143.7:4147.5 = 5.33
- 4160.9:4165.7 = 5.33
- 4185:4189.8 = 4.35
